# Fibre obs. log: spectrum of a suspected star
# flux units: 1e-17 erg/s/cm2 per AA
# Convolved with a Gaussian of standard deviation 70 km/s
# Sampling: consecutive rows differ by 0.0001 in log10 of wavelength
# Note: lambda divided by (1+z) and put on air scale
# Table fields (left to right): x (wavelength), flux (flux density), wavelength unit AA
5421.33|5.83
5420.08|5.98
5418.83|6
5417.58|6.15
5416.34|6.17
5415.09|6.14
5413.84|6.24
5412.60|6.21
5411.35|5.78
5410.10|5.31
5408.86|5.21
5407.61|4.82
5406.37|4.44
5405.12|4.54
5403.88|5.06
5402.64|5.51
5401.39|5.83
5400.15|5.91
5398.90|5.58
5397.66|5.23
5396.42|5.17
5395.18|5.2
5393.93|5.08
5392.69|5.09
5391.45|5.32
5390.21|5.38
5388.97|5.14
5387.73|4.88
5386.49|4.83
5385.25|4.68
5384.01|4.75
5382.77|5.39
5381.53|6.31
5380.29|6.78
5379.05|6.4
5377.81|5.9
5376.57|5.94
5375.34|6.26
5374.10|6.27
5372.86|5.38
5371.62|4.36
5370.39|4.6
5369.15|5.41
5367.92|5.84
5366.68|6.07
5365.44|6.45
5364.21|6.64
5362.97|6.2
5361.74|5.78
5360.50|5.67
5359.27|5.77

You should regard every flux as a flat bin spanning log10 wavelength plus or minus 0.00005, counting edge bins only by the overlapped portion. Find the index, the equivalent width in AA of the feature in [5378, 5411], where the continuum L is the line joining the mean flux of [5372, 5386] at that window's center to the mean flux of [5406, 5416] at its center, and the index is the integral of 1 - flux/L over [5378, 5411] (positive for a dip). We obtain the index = 2.1 AA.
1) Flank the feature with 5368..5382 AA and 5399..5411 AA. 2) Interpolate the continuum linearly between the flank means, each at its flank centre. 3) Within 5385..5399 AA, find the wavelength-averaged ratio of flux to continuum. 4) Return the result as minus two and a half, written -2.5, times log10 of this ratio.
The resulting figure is 0.07 mag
